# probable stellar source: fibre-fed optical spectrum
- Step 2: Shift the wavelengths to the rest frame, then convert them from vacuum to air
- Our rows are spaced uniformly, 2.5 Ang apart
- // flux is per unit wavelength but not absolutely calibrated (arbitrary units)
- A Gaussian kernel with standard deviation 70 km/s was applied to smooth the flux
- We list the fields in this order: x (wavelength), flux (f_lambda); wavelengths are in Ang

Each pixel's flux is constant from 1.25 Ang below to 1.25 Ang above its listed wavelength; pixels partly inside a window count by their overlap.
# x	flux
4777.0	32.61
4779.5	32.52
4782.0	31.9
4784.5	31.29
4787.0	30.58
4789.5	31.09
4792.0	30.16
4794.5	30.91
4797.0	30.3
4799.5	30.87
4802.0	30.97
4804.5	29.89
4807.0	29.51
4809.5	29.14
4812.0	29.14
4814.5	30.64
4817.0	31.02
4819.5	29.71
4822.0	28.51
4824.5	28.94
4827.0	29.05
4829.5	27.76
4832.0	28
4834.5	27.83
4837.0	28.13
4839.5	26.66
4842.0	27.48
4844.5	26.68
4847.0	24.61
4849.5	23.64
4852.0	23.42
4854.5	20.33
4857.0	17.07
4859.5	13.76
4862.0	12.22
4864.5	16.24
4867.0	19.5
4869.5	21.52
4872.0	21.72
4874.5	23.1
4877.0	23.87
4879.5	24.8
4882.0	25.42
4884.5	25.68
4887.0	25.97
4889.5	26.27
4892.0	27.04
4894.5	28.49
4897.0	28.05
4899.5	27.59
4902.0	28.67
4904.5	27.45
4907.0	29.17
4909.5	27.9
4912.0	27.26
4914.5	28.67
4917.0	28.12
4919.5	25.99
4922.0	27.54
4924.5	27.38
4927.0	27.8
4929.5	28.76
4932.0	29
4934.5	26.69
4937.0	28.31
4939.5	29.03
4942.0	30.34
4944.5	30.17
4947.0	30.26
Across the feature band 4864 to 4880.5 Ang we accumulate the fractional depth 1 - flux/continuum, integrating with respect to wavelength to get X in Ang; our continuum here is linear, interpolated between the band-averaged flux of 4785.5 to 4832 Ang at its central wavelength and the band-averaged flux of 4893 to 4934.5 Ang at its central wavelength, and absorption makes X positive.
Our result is 4.0 Ang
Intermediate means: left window 29.9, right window 27.9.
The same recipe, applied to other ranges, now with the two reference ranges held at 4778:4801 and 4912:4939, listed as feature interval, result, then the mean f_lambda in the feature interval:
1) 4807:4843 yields 1.8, 28.8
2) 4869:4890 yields 3.4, 24.3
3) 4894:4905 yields 0.2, 28.1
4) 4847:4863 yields 5.7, 19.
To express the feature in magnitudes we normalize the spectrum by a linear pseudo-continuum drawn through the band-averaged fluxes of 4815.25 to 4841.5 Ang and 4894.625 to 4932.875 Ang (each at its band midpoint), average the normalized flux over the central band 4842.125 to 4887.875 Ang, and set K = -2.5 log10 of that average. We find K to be 0.29 mag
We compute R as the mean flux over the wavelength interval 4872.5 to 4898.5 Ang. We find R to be 25.8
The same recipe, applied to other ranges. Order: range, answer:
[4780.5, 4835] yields 29.9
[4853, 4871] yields 17.4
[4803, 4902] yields 25.4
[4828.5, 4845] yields 27.5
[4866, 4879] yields 22.2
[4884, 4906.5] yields 27.4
